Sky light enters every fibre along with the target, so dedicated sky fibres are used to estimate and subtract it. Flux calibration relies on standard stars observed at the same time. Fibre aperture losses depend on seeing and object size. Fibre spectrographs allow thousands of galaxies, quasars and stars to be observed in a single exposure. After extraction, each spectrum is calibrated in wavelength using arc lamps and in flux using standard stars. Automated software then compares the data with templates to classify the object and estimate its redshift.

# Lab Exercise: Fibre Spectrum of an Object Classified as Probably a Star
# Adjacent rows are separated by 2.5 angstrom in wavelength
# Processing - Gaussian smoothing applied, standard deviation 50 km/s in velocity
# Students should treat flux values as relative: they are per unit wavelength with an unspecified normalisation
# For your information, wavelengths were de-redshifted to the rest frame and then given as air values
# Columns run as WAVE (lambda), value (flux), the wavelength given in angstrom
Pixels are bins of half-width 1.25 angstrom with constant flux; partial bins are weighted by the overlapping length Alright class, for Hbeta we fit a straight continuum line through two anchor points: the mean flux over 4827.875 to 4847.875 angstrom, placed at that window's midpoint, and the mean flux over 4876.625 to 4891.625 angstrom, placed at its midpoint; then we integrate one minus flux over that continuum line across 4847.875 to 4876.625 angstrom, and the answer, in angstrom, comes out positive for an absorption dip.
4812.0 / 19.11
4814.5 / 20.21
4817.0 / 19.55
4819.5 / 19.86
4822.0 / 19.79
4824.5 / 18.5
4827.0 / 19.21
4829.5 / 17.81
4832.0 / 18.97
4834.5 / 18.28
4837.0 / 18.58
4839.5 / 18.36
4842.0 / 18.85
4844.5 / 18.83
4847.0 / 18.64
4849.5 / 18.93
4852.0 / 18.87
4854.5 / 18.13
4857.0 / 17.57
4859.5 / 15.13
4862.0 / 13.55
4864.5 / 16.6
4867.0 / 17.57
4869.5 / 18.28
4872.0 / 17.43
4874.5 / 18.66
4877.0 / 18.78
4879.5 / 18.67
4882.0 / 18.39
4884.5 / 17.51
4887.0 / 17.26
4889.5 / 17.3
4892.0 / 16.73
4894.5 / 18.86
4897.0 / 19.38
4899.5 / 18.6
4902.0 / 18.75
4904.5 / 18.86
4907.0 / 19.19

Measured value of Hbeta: 1.2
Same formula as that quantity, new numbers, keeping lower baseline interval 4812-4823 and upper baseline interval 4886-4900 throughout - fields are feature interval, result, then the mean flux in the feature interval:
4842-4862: 1.25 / 17.8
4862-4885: 0.86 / 17.8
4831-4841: 0.41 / 18.5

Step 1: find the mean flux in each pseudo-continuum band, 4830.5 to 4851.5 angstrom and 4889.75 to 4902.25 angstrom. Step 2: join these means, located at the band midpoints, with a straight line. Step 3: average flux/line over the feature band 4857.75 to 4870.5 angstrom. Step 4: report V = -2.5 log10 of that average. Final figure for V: 0.14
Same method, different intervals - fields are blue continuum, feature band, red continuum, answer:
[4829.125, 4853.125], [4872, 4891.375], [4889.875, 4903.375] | 0.03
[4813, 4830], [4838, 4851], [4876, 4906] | 0.01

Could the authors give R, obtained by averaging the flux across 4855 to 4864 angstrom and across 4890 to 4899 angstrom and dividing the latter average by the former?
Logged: 1.16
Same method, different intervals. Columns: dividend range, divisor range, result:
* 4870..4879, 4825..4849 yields 0.98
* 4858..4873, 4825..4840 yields 0.89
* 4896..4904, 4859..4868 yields 1.20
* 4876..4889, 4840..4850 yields 0.96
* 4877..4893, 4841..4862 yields 0.99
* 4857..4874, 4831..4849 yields 0.89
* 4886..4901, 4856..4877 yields 1.06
